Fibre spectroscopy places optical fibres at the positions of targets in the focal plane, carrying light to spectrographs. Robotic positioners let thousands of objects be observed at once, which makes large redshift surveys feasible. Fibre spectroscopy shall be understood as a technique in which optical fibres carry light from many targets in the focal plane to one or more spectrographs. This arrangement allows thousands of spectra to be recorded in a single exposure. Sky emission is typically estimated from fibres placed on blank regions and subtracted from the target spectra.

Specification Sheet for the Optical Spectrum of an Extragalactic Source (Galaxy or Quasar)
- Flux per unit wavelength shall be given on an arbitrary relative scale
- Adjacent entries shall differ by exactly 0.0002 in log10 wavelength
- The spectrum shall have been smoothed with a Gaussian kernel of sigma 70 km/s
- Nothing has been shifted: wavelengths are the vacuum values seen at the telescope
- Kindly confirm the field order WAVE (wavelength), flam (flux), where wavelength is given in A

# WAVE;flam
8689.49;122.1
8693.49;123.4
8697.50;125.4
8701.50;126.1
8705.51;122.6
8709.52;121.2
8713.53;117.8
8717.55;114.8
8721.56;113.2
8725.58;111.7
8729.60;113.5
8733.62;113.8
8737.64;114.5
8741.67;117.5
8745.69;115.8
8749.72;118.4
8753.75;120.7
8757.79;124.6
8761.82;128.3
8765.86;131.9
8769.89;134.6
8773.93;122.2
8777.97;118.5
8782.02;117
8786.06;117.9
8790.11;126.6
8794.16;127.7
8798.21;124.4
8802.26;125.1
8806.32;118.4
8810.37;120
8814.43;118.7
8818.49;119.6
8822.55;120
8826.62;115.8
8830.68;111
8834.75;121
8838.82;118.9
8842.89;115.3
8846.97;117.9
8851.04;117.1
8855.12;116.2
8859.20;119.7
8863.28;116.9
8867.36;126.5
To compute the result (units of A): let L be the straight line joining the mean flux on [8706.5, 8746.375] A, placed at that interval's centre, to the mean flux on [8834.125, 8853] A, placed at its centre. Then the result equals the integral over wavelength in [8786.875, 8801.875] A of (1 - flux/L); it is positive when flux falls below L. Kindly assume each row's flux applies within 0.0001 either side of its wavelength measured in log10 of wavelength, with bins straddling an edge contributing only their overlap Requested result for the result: -1.1 A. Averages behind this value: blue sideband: 116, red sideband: 118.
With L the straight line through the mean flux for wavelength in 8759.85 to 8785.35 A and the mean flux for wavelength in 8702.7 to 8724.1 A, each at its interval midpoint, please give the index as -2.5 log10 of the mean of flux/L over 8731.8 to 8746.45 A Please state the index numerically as 0.05 mag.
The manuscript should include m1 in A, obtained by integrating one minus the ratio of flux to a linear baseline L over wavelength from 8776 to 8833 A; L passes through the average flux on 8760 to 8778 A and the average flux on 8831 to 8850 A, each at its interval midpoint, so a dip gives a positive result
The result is 1.29 A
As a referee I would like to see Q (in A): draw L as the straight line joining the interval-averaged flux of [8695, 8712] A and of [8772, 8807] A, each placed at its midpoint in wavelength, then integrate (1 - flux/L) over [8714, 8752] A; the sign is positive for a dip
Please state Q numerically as 2.5 A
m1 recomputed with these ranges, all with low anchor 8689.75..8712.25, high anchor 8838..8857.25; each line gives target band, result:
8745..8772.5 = -1.0 A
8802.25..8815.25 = -0.1 A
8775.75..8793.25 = -0.1 A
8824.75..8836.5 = 0.2 A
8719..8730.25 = 0.9 A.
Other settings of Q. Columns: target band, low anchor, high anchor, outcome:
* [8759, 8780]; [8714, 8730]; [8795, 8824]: -1.7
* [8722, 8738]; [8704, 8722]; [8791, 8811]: 0.8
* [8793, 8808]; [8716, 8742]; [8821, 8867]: -1.0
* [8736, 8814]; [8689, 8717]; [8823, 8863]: -1.8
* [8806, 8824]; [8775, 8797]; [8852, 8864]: 0.1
